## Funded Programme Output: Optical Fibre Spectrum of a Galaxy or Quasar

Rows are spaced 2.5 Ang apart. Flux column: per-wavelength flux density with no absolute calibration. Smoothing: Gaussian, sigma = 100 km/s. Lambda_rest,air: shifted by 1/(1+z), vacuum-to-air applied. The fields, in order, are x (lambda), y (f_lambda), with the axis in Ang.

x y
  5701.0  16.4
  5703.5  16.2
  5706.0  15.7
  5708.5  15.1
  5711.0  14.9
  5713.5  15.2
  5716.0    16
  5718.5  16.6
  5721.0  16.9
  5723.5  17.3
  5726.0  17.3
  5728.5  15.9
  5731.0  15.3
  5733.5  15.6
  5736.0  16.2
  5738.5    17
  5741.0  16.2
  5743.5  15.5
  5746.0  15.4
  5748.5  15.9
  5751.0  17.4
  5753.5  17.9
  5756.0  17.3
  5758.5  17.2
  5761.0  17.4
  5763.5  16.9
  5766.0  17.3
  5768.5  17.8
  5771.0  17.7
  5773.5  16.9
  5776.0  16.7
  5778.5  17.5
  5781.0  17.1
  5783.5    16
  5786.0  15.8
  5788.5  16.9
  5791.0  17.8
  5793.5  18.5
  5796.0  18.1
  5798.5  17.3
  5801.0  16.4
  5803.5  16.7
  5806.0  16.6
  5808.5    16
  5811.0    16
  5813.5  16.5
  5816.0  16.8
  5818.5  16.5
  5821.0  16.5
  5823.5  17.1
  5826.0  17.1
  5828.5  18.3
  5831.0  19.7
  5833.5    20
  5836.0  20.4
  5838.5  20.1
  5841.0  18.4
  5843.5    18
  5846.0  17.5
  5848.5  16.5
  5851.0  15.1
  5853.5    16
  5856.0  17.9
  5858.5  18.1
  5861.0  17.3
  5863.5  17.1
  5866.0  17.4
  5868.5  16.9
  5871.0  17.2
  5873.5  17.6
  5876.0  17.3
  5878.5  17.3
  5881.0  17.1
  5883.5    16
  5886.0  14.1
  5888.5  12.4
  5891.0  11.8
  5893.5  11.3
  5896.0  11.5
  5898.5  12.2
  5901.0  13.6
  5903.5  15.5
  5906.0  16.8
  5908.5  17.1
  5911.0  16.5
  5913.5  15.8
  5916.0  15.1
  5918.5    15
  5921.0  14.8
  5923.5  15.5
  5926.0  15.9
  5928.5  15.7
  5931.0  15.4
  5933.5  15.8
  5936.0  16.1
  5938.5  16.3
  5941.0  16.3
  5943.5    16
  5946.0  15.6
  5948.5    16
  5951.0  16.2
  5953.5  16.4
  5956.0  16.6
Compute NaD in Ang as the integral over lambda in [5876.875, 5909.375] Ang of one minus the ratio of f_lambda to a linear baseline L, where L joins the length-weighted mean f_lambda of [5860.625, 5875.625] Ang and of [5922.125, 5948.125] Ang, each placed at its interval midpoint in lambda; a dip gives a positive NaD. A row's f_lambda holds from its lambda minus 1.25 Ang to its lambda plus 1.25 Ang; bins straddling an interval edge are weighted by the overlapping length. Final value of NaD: 4.6 Ang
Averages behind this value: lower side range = 17.2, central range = 14.4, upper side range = 15.9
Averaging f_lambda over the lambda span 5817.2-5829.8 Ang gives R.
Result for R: 17.1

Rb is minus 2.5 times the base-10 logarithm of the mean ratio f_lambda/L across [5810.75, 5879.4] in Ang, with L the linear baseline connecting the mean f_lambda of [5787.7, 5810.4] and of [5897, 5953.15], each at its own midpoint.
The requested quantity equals -0.06 mag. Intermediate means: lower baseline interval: 17.1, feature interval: 17.5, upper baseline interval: 15.6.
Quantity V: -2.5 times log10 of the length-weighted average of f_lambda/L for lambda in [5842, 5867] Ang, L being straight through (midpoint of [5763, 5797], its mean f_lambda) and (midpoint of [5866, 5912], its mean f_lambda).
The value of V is -0.08 mag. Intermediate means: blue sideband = 17.2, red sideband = 15.2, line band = 17.1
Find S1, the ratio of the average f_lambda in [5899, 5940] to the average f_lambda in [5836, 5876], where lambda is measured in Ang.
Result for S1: 0.89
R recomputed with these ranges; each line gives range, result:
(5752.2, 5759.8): 17.5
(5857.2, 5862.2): 17.7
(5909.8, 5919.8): 15.6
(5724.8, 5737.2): 16.1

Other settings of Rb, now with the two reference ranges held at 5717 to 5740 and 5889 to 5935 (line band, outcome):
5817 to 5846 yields -0.18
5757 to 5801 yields -0.08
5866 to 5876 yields -0.15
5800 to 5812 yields -0.04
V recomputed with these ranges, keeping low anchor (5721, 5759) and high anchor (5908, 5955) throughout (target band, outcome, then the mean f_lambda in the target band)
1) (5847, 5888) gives -0.044 mag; 16.7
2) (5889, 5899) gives 0.337 mag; 11.7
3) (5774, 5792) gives -0.031 mag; 16.8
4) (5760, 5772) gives -0.065 mag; 17.4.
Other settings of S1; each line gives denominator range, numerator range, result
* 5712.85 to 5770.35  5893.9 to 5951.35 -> 0.92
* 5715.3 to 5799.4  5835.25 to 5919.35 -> 0.96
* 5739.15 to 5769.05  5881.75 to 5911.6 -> 0.84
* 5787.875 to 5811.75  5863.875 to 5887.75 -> 0.98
